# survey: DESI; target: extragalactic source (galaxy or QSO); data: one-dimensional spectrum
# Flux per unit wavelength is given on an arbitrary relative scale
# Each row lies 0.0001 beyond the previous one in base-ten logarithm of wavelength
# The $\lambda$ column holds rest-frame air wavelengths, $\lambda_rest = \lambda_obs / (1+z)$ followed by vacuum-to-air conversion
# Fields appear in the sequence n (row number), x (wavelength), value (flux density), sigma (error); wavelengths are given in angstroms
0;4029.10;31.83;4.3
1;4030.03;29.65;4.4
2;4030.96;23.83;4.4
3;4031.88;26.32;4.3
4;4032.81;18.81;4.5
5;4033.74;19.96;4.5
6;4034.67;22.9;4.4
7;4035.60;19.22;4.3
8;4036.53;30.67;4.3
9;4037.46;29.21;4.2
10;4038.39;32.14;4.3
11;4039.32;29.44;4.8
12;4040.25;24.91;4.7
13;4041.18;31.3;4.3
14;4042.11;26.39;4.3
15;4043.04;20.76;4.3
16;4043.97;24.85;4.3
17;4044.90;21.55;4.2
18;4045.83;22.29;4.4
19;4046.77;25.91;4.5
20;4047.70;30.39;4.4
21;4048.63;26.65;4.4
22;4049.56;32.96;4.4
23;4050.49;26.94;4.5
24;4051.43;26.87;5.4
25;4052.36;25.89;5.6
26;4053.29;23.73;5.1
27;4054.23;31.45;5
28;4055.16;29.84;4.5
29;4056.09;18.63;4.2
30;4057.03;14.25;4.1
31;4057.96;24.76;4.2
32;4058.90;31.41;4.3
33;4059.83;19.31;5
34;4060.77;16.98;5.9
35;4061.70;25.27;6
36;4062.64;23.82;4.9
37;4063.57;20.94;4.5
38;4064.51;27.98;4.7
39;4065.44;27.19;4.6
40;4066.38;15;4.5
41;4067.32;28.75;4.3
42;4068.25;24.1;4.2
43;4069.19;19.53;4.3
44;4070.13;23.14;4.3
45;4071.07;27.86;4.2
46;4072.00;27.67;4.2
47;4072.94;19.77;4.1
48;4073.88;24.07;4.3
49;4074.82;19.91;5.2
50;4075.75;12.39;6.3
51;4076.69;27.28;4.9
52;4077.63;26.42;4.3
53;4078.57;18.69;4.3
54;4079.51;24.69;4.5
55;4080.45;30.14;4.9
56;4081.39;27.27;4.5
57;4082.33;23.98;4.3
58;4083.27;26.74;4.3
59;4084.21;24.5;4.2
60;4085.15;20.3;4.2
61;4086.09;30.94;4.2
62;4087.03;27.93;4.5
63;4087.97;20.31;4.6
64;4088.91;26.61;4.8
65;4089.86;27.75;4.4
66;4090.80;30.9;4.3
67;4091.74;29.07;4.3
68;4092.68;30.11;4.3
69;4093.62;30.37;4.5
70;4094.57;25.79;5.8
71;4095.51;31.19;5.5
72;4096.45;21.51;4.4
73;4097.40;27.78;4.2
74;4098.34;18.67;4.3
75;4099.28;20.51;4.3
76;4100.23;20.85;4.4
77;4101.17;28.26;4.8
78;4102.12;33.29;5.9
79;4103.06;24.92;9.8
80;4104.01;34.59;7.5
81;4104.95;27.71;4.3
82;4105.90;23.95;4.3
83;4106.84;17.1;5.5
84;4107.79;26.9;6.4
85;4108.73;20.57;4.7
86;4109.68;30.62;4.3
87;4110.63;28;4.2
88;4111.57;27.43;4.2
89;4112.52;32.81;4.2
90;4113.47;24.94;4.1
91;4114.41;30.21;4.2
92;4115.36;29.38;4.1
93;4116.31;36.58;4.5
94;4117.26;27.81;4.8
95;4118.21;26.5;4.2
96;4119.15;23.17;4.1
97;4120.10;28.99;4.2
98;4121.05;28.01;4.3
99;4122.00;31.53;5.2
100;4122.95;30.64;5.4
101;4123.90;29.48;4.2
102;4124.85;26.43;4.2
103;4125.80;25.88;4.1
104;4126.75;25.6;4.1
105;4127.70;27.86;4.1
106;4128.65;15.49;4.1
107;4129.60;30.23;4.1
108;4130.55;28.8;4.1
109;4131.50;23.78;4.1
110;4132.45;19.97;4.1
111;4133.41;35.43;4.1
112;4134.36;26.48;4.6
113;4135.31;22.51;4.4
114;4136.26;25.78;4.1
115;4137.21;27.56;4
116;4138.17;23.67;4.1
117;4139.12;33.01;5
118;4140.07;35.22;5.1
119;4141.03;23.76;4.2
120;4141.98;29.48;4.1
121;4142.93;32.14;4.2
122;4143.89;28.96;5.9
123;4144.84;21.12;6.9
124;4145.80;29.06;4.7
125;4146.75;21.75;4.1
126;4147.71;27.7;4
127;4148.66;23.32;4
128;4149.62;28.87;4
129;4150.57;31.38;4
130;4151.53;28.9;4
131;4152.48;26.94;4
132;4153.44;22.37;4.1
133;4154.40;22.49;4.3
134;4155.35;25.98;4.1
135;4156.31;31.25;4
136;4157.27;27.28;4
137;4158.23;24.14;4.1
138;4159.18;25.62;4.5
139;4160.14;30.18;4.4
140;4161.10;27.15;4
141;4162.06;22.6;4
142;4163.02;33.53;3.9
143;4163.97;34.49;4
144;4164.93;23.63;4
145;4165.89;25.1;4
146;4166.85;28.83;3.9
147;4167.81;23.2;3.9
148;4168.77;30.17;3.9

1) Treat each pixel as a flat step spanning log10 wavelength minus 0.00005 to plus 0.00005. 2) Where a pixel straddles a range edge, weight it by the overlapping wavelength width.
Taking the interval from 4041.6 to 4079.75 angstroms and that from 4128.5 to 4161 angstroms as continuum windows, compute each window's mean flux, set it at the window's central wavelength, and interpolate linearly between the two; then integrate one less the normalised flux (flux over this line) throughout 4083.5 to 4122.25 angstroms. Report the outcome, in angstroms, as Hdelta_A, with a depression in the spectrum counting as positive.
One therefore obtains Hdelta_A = -2.3 angstroms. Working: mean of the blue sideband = 24.1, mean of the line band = 27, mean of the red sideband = 26.9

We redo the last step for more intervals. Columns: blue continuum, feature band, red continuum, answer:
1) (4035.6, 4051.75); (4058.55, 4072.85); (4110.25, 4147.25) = 1.79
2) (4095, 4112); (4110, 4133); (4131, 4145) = -0.80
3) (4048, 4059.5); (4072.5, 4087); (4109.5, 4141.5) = 1.50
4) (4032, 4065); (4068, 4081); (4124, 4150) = 1.17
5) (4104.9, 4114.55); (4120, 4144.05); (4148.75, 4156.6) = -0.83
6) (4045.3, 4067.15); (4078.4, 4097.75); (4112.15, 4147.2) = -0.48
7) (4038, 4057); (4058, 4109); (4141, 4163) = 3.13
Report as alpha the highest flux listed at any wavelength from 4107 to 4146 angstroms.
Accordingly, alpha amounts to 36.58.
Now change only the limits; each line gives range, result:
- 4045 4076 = 32.96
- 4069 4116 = 34.59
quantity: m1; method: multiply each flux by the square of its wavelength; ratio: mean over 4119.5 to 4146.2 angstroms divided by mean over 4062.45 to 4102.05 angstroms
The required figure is 1.13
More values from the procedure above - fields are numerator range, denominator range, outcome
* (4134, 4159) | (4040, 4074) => 1.14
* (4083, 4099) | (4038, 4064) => 1.06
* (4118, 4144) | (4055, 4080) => 1.23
